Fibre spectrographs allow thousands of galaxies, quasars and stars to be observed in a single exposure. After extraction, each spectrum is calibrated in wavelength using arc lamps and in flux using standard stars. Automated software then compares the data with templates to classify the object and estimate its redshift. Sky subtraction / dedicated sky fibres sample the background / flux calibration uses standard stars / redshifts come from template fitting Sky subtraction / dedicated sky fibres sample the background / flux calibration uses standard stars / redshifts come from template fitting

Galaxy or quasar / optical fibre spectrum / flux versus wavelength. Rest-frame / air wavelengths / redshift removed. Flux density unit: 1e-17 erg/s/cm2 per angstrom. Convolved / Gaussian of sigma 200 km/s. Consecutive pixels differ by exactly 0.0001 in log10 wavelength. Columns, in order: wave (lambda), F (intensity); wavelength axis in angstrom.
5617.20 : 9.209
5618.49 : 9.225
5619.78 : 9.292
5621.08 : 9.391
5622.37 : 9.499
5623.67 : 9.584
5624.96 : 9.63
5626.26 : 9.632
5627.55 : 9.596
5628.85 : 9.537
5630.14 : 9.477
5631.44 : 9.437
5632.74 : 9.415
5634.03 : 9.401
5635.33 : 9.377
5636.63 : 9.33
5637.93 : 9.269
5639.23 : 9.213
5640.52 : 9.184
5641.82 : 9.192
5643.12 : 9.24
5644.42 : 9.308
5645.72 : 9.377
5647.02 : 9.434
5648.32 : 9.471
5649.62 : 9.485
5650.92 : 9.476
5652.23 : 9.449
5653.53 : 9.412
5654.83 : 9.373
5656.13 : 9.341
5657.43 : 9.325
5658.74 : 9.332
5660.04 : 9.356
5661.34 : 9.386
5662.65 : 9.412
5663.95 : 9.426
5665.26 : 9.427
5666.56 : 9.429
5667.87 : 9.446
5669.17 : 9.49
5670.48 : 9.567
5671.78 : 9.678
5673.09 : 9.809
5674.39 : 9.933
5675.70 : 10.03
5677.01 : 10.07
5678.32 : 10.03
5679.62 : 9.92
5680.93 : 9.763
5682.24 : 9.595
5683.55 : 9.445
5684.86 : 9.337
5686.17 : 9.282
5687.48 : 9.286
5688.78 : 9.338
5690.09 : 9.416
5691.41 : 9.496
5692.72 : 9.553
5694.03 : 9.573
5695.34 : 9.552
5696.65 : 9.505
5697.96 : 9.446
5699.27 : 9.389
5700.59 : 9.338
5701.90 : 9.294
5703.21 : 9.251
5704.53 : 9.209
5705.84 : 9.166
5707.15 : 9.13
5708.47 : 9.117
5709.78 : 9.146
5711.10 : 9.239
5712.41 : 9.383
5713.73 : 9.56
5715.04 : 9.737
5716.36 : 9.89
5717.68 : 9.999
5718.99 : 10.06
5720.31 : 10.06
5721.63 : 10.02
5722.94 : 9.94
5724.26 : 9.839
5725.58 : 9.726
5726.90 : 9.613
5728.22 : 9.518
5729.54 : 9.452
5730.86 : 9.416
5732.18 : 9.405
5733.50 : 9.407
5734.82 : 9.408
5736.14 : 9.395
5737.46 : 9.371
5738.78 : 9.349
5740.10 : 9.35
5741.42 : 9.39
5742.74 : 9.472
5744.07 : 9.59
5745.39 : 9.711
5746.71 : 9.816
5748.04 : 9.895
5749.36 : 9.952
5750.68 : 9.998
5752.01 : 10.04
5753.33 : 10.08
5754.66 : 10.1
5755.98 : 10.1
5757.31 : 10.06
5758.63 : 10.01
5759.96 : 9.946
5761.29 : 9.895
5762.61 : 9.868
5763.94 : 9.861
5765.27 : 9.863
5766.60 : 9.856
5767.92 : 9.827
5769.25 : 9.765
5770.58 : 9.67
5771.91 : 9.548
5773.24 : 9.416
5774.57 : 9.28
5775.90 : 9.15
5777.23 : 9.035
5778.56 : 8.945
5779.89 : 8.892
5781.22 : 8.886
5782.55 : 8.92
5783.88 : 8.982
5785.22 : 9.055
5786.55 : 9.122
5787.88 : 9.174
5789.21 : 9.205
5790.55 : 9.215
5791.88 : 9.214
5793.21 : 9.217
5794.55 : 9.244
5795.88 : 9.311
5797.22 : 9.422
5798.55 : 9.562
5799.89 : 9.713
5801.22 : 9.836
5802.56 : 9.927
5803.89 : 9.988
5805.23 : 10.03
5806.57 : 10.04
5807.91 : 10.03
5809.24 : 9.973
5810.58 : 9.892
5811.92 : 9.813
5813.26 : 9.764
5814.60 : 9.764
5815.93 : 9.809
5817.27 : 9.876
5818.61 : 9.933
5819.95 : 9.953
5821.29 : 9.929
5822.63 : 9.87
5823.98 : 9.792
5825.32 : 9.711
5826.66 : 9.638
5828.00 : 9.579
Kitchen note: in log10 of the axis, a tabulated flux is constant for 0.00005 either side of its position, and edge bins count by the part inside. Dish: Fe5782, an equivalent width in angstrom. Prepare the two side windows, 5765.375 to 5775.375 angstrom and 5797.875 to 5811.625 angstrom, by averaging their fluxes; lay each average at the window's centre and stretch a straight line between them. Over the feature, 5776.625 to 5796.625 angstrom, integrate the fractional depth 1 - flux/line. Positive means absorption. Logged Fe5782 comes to 1.4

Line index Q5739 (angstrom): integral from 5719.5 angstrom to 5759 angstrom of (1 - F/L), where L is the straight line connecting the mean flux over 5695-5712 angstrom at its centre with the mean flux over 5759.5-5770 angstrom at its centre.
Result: -0.39 angstrom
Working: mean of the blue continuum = 9.29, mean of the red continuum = 9.86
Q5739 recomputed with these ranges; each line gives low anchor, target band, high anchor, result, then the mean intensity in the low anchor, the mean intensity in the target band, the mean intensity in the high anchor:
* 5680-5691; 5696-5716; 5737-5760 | 0.5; 9.44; 9.34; 9.79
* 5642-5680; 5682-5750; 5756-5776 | 0.9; 9.53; 9.52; 9.76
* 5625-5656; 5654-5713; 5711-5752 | 0.3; 9.4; 9.47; 9.66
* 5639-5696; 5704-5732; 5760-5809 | -0.3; 9.5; 9.58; 9.48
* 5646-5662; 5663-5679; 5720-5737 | -0.4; 9.4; 9.69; 9.62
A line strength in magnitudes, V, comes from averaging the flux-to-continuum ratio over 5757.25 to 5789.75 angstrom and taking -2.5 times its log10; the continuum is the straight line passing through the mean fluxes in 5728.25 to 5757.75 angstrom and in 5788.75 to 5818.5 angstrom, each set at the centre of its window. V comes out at 0.03 mag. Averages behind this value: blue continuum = 9.67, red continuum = 9.68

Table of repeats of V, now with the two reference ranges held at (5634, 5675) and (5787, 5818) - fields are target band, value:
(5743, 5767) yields -0.04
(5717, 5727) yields -0.04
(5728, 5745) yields 0.01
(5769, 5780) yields 0.04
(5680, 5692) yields 0.00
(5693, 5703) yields 0.00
